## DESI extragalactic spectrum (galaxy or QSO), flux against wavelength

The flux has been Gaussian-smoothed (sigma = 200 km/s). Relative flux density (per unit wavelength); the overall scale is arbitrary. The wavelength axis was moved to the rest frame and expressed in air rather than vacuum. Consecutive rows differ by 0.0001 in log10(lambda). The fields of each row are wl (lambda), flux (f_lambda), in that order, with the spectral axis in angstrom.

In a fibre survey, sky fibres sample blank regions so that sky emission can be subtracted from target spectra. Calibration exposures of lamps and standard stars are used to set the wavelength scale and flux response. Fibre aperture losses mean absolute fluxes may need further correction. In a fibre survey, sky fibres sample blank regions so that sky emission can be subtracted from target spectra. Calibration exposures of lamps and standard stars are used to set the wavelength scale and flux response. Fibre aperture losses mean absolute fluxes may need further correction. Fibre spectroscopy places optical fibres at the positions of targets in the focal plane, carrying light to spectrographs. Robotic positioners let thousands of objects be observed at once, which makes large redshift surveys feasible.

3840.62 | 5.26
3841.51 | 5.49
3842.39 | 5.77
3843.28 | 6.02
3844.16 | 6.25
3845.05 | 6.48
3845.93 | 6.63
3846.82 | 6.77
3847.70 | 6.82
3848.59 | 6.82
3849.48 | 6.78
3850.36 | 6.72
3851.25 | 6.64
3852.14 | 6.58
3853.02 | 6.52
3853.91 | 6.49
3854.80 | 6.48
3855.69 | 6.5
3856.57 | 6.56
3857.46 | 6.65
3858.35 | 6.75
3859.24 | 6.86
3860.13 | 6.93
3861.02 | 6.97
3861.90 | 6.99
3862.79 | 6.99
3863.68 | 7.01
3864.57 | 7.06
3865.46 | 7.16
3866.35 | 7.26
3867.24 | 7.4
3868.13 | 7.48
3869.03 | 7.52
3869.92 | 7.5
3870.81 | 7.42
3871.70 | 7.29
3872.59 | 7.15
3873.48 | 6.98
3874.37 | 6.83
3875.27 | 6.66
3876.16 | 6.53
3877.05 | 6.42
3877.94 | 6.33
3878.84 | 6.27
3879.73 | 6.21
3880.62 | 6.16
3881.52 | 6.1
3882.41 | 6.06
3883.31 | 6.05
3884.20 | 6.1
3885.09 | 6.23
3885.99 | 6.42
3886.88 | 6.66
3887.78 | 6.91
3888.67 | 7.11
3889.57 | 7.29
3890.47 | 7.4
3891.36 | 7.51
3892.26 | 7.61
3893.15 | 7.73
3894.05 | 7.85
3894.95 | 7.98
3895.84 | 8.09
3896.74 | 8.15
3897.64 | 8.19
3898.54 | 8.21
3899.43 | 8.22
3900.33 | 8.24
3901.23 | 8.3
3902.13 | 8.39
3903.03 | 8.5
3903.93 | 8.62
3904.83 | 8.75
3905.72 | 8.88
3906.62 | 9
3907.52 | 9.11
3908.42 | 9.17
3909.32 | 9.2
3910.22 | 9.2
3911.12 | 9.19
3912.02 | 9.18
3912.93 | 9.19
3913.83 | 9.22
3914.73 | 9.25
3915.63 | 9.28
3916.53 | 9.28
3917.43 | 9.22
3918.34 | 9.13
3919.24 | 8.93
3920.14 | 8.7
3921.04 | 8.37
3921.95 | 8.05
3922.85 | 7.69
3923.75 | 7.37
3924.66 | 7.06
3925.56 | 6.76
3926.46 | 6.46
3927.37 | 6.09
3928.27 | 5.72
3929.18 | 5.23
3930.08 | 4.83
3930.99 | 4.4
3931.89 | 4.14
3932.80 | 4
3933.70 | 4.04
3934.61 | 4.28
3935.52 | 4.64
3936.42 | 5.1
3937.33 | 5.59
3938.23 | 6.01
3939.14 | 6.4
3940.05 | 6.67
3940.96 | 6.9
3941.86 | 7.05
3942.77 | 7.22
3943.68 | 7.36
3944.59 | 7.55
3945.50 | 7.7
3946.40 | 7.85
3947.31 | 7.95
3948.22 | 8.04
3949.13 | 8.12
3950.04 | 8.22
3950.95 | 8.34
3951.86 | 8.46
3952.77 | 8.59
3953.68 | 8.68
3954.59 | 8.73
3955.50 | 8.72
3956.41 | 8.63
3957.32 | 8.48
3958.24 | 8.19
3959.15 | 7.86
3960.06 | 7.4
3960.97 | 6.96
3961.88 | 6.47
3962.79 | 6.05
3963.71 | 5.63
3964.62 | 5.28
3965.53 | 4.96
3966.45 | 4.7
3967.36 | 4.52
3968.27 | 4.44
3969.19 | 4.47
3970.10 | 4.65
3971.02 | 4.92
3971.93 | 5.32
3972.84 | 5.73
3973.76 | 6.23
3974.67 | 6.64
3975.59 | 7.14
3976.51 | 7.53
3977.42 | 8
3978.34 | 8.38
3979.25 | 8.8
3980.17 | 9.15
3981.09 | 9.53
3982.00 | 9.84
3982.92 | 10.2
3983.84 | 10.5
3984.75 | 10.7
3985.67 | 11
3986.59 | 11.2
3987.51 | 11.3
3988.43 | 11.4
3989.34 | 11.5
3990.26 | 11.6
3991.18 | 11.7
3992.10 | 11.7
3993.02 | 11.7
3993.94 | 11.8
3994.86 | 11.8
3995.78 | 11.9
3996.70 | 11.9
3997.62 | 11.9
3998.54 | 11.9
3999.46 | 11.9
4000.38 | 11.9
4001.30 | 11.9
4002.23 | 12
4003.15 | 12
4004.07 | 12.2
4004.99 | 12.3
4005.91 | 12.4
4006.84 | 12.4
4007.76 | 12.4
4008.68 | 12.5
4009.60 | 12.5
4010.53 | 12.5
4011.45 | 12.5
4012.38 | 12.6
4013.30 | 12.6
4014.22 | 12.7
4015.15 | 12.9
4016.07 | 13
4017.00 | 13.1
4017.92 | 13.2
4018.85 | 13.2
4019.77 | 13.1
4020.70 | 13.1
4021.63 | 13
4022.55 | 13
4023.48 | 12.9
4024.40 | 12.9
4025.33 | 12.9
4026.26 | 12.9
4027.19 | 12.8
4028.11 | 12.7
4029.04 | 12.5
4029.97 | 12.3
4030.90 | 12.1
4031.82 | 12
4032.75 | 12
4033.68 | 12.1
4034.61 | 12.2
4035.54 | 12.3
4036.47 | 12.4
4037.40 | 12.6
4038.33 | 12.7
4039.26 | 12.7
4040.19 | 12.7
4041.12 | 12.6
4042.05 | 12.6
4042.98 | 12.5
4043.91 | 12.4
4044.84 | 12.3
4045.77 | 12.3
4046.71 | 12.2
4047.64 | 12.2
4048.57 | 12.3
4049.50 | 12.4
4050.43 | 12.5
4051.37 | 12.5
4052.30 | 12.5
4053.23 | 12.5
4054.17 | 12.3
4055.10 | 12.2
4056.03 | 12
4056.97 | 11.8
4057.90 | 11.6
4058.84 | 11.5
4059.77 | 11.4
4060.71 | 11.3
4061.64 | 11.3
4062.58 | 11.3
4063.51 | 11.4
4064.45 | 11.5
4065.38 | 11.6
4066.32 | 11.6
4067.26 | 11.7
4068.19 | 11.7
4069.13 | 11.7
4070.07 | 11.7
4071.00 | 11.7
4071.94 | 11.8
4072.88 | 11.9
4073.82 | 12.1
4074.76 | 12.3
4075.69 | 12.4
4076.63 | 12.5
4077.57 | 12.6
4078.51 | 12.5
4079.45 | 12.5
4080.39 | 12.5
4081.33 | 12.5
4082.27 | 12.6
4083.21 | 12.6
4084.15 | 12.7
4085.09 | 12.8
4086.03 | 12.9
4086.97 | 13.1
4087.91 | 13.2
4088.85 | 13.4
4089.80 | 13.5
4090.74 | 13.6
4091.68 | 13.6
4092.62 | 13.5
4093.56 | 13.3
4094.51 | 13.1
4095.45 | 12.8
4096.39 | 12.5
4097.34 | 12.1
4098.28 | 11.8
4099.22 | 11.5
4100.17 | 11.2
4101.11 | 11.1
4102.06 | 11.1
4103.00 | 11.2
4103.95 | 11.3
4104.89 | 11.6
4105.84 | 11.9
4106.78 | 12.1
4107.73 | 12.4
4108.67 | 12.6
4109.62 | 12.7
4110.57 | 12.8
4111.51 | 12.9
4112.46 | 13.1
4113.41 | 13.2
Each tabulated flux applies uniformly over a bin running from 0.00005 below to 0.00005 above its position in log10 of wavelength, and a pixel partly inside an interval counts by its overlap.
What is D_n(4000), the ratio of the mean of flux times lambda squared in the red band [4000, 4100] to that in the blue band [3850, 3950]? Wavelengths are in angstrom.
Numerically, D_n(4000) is 1.85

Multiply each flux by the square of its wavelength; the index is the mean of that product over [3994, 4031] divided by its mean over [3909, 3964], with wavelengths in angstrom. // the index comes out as 1.8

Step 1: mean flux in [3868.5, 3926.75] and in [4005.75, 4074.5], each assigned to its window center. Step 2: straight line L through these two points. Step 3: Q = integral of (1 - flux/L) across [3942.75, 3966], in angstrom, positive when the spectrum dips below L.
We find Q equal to 4.8 angstrom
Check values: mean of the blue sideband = 7.77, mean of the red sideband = 12.3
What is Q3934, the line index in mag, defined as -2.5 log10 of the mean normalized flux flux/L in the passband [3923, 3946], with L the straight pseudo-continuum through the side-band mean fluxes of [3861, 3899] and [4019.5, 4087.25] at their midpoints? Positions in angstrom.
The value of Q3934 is 0.409 mag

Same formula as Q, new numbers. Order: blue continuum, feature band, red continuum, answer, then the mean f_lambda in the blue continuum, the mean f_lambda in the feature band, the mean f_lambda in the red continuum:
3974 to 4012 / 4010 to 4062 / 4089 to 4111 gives -4.2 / 11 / 12.5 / 12.3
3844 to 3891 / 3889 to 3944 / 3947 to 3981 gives -4.7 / 6.76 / 7.5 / 7.06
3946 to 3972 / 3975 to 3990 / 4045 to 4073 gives -3.0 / 6.94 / 9.76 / 11.9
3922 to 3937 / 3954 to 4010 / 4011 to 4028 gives 4.0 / 5.56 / 9.27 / 12.9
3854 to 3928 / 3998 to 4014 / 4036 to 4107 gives -2.6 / 7.58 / 12.3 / 12.2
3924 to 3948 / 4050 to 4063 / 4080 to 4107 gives -1.1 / 6.07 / 11.9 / 12.5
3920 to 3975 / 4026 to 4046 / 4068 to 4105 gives -4.3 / 6.56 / 12.4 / 12.4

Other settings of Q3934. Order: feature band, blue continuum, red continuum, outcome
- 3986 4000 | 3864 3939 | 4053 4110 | -0.19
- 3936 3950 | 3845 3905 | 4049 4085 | 0.24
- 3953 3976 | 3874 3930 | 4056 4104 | 0.39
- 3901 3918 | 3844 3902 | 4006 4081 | -0.11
